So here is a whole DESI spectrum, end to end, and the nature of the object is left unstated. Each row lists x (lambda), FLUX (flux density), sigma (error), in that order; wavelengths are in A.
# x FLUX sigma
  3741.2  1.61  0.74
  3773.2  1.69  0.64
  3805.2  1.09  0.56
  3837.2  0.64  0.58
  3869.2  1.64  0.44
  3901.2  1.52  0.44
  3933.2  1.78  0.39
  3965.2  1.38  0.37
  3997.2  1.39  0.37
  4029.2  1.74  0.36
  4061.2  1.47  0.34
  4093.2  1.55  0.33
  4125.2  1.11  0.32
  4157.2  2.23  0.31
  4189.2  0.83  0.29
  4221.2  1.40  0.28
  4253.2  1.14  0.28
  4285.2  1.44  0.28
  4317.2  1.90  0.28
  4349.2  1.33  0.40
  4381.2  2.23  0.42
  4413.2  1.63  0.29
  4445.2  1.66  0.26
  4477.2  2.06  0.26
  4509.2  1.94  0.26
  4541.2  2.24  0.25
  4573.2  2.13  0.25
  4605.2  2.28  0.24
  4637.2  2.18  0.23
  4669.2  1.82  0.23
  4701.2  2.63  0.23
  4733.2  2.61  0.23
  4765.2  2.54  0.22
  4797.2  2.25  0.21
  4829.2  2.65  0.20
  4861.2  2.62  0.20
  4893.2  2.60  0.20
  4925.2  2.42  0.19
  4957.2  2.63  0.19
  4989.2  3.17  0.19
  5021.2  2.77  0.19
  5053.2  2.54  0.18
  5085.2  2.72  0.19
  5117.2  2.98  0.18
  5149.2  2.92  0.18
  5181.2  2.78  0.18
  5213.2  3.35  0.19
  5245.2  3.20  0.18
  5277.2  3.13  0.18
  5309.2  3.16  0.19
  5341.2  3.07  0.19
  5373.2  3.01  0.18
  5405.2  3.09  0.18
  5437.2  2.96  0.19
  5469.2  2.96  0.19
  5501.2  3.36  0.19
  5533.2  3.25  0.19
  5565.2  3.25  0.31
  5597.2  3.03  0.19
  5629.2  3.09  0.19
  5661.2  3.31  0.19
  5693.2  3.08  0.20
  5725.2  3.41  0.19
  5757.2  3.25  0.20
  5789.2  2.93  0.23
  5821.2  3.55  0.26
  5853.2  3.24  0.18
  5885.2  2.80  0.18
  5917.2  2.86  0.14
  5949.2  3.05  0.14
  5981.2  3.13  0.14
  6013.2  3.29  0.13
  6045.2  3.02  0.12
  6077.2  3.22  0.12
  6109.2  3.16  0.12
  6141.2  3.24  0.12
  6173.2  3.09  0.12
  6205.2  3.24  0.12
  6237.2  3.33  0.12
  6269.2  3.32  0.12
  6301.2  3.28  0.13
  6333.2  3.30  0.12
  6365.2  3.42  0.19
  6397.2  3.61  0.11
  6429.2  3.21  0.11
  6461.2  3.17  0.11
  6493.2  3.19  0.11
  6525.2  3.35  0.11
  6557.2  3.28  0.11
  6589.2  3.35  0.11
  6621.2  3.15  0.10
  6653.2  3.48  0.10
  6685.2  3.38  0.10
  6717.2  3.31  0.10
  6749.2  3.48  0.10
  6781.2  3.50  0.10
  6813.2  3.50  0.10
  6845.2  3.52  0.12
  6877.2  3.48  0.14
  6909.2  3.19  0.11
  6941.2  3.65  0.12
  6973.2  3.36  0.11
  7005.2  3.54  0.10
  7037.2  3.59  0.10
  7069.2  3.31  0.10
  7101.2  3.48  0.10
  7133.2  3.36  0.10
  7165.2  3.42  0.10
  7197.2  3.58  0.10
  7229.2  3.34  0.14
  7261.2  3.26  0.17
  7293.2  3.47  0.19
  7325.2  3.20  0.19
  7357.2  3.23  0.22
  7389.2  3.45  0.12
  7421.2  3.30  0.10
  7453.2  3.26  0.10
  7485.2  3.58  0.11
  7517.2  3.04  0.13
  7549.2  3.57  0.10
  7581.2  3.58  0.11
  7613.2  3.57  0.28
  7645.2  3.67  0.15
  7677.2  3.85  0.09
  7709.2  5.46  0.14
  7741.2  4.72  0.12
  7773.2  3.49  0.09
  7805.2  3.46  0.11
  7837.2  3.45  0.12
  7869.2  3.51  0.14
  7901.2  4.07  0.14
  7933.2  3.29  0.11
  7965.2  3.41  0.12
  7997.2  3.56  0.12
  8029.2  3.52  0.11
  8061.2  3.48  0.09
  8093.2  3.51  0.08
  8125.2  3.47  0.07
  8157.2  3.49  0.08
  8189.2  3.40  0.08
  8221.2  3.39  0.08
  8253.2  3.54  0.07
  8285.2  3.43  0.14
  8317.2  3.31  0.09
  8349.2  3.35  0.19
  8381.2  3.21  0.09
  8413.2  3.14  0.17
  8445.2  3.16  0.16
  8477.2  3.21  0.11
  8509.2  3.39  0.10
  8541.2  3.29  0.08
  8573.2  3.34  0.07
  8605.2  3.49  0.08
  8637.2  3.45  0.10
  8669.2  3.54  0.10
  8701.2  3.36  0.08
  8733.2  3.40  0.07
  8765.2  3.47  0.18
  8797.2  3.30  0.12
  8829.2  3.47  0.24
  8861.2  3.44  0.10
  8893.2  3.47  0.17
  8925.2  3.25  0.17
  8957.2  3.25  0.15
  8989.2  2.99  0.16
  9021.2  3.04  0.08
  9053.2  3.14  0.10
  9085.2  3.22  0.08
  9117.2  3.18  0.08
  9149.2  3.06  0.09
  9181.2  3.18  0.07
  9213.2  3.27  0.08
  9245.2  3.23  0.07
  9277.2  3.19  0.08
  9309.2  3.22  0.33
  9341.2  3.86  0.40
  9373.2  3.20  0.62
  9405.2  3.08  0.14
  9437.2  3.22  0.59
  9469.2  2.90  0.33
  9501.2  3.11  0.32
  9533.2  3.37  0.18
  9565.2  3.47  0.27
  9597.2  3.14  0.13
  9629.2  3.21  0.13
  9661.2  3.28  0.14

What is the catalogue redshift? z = 0.17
